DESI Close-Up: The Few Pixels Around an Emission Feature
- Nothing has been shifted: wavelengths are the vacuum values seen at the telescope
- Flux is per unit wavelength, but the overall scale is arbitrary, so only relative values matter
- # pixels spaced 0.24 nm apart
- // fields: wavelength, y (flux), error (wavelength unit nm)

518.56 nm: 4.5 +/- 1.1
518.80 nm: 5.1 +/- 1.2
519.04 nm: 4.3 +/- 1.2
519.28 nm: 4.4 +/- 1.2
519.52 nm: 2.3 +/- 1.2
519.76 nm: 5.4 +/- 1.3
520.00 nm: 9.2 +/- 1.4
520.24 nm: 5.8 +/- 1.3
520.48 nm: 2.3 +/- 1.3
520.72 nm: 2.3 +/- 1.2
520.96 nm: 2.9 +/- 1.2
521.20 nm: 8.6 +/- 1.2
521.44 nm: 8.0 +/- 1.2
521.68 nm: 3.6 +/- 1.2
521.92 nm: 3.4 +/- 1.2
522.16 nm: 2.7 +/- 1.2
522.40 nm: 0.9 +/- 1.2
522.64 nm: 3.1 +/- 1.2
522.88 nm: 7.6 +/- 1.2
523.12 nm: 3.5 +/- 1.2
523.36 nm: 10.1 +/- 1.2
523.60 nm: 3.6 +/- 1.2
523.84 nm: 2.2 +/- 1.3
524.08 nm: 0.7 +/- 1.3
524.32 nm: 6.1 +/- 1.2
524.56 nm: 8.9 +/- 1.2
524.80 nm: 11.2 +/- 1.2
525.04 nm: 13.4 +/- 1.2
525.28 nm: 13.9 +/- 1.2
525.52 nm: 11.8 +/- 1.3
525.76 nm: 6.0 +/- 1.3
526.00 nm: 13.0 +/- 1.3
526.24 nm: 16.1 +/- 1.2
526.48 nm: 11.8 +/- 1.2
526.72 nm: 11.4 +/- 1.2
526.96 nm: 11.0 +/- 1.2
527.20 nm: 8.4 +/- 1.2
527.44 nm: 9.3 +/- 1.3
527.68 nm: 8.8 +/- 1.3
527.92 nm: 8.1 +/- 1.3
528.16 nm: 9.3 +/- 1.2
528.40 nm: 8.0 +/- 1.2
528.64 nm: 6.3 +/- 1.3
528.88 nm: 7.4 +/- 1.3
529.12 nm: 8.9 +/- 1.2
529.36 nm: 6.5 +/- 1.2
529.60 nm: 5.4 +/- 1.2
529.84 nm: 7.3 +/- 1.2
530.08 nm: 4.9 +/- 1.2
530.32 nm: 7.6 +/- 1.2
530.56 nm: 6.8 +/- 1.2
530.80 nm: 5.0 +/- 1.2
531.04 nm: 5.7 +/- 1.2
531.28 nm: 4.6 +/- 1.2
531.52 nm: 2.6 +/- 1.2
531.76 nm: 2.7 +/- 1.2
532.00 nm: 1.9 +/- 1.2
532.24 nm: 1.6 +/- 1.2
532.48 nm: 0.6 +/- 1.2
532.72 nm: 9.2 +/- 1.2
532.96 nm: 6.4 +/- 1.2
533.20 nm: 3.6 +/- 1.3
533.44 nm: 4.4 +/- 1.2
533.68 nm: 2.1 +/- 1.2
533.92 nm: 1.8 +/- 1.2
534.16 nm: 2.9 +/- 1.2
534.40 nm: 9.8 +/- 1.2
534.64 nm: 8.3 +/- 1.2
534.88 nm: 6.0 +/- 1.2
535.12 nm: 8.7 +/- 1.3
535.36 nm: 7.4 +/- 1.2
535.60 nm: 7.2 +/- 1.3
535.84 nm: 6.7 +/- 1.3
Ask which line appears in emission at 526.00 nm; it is Lyman alpha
